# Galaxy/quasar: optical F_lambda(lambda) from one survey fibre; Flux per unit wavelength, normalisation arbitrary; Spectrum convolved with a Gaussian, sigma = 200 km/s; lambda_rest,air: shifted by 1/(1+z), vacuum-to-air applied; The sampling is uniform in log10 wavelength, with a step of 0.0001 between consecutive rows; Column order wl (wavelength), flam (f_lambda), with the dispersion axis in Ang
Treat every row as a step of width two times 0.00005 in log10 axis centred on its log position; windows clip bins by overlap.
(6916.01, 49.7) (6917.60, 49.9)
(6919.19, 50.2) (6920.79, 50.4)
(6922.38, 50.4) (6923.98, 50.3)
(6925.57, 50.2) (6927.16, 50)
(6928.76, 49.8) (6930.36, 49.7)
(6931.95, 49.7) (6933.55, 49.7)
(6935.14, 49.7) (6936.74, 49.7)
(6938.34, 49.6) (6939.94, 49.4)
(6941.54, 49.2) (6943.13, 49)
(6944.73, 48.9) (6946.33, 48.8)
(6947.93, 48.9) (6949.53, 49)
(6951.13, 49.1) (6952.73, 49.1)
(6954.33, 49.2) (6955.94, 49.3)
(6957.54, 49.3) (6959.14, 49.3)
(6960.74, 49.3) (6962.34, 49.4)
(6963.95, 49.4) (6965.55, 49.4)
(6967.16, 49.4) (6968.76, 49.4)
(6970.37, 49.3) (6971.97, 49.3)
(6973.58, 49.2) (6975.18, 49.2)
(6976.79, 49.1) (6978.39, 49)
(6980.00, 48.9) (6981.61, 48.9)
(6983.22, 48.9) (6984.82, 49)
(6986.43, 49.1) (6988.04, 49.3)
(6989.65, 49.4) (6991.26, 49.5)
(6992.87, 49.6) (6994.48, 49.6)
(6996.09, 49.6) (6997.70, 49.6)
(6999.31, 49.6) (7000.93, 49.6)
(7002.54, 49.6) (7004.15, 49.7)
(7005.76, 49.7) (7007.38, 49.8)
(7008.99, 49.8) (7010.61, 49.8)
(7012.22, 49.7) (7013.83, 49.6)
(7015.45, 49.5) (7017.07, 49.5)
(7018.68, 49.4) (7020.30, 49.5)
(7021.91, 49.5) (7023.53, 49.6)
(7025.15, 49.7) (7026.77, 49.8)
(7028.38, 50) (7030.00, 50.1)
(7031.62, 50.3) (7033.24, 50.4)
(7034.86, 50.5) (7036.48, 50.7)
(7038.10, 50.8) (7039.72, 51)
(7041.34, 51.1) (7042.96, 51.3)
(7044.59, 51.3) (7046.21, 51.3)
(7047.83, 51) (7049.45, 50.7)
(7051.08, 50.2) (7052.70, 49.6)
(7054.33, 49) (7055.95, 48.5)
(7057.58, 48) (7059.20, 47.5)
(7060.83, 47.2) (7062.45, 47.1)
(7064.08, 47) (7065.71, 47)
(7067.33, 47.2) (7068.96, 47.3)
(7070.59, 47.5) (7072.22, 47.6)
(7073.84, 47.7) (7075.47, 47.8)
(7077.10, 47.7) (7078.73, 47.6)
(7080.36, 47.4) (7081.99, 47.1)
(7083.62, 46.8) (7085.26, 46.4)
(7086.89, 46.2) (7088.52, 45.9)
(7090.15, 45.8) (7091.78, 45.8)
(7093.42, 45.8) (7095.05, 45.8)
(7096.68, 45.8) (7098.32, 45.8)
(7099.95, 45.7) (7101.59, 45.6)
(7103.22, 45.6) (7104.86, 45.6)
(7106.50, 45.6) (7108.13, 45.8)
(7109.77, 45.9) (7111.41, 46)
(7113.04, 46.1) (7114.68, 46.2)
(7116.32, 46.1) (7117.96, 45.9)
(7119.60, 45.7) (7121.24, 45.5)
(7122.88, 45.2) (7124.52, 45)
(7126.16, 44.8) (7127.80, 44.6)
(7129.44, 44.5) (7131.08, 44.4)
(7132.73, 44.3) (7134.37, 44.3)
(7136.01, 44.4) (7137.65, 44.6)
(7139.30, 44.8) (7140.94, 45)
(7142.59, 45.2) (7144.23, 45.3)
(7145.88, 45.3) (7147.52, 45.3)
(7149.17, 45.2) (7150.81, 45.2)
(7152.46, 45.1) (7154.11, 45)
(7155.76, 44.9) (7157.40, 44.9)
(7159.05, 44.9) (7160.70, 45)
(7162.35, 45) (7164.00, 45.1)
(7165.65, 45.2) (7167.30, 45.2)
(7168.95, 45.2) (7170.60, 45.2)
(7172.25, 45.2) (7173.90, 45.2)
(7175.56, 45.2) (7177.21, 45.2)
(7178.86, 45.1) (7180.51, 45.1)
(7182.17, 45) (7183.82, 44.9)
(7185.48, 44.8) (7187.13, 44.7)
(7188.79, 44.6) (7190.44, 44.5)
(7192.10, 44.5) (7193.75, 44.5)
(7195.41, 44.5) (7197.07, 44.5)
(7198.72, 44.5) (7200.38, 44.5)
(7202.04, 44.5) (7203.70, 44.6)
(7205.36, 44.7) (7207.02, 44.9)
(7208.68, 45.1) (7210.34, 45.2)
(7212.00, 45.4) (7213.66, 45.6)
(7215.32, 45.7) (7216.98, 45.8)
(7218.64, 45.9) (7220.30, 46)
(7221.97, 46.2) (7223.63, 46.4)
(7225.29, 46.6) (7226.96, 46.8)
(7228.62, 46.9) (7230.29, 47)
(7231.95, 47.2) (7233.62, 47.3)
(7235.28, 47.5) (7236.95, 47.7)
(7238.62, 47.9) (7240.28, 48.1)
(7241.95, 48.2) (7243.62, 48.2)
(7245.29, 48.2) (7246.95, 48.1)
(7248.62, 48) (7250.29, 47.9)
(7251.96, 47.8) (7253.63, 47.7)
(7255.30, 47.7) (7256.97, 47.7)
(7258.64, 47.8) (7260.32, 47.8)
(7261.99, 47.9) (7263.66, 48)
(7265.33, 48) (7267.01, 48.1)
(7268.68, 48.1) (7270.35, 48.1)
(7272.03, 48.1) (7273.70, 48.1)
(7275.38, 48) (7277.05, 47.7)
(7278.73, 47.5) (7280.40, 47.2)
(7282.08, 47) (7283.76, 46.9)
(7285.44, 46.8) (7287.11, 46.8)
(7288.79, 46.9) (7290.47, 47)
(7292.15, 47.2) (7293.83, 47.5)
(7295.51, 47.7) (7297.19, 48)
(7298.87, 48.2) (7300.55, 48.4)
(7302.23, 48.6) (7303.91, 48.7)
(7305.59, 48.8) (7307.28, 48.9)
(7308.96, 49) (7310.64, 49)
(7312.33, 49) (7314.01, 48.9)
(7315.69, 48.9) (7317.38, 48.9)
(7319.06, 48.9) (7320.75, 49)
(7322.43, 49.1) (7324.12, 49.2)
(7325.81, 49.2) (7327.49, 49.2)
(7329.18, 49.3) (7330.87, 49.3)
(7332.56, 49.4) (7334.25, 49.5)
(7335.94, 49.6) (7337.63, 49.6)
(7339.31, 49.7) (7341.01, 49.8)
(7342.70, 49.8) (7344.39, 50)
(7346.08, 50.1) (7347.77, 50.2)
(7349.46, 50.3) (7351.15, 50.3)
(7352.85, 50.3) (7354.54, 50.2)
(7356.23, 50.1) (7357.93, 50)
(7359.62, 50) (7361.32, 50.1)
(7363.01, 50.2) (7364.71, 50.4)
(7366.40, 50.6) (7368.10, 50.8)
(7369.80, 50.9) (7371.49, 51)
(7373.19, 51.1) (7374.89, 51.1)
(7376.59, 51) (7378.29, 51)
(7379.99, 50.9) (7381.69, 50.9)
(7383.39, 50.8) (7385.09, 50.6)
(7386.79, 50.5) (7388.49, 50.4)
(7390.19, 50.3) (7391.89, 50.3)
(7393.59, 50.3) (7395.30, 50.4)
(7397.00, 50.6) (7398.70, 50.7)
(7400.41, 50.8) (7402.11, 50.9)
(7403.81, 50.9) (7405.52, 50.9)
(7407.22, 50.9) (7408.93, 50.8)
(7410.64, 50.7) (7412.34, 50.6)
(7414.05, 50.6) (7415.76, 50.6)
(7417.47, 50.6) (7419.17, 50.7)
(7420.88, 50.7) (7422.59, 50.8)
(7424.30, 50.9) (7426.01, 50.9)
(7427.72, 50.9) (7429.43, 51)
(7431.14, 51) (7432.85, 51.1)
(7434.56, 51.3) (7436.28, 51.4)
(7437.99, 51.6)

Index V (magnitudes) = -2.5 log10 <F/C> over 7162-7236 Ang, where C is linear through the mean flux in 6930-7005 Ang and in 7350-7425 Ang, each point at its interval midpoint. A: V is 0.11 mag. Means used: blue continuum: 49.3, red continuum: 50.6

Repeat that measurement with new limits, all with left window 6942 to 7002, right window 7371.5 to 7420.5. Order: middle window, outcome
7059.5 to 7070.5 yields 0.054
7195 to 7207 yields 0.126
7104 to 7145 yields 0.104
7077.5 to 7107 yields 0.080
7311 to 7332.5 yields 0.030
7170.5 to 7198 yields 0.117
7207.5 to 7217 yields 0.106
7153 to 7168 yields 0.112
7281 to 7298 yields 0.071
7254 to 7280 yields 0.052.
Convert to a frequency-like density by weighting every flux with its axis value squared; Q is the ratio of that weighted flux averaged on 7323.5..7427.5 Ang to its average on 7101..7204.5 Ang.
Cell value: 1.19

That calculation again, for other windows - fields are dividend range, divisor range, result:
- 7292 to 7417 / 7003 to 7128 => 1.13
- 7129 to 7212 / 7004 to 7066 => 0.94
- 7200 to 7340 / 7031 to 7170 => 1.07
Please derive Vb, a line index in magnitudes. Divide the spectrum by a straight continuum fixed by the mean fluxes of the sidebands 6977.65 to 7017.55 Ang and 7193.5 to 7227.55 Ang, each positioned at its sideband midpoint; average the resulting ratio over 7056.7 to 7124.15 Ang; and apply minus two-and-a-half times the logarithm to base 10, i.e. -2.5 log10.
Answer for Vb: 0.03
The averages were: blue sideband 49.4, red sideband 45.3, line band 46.5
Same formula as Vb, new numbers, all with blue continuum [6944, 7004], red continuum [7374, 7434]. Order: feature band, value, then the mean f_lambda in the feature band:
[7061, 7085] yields 0.05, 47.3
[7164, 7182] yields 0.11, 45.2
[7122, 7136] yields 0.12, 44.6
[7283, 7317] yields 0.05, 48.1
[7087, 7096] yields 0.09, 45.9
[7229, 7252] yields 0.05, 47.8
